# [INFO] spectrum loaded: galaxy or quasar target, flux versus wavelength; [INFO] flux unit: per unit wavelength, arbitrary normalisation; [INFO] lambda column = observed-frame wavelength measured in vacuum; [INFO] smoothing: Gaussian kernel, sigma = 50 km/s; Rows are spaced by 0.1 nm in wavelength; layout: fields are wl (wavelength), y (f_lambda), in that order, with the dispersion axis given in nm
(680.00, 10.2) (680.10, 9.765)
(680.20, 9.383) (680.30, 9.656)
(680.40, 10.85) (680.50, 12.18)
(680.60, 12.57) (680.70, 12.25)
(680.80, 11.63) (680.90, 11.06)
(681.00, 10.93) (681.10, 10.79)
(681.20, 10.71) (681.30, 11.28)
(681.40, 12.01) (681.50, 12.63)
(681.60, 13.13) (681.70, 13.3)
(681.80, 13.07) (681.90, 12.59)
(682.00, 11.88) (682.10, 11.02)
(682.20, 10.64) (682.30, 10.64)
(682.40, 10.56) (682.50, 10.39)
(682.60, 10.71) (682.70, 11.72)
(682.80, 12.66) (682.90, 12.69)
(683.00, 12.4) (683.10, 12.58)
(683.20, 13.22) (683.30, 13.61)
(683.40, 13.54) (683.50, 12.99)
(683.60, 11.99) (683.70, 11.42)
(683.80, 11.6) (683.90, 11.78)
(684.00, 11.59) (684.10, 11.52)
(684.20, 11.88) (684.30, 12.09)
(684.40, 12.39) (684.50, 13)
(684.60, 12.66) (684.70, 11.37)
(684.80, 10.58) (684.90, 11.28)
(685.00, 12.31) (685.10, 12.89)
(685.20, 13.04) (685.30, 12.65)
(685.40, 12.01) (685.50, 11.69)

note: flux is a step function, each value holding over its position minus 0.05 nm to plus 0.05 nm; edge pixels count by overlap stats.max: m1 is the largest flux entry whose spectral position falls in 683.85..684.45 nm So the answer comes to 12.39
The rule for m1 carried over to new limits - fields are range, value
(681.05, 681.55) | 12.63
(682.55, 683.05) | 12.69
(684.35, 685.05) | 13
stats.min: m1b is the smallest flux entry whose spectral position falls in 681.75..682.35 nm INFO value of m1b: 10.64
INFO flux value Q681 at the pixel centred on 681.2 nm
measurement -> 10.71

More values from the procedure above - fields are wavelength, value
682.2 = 10.64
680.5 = 12.18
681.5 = 12.63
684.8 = 10.58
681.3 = 11.28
